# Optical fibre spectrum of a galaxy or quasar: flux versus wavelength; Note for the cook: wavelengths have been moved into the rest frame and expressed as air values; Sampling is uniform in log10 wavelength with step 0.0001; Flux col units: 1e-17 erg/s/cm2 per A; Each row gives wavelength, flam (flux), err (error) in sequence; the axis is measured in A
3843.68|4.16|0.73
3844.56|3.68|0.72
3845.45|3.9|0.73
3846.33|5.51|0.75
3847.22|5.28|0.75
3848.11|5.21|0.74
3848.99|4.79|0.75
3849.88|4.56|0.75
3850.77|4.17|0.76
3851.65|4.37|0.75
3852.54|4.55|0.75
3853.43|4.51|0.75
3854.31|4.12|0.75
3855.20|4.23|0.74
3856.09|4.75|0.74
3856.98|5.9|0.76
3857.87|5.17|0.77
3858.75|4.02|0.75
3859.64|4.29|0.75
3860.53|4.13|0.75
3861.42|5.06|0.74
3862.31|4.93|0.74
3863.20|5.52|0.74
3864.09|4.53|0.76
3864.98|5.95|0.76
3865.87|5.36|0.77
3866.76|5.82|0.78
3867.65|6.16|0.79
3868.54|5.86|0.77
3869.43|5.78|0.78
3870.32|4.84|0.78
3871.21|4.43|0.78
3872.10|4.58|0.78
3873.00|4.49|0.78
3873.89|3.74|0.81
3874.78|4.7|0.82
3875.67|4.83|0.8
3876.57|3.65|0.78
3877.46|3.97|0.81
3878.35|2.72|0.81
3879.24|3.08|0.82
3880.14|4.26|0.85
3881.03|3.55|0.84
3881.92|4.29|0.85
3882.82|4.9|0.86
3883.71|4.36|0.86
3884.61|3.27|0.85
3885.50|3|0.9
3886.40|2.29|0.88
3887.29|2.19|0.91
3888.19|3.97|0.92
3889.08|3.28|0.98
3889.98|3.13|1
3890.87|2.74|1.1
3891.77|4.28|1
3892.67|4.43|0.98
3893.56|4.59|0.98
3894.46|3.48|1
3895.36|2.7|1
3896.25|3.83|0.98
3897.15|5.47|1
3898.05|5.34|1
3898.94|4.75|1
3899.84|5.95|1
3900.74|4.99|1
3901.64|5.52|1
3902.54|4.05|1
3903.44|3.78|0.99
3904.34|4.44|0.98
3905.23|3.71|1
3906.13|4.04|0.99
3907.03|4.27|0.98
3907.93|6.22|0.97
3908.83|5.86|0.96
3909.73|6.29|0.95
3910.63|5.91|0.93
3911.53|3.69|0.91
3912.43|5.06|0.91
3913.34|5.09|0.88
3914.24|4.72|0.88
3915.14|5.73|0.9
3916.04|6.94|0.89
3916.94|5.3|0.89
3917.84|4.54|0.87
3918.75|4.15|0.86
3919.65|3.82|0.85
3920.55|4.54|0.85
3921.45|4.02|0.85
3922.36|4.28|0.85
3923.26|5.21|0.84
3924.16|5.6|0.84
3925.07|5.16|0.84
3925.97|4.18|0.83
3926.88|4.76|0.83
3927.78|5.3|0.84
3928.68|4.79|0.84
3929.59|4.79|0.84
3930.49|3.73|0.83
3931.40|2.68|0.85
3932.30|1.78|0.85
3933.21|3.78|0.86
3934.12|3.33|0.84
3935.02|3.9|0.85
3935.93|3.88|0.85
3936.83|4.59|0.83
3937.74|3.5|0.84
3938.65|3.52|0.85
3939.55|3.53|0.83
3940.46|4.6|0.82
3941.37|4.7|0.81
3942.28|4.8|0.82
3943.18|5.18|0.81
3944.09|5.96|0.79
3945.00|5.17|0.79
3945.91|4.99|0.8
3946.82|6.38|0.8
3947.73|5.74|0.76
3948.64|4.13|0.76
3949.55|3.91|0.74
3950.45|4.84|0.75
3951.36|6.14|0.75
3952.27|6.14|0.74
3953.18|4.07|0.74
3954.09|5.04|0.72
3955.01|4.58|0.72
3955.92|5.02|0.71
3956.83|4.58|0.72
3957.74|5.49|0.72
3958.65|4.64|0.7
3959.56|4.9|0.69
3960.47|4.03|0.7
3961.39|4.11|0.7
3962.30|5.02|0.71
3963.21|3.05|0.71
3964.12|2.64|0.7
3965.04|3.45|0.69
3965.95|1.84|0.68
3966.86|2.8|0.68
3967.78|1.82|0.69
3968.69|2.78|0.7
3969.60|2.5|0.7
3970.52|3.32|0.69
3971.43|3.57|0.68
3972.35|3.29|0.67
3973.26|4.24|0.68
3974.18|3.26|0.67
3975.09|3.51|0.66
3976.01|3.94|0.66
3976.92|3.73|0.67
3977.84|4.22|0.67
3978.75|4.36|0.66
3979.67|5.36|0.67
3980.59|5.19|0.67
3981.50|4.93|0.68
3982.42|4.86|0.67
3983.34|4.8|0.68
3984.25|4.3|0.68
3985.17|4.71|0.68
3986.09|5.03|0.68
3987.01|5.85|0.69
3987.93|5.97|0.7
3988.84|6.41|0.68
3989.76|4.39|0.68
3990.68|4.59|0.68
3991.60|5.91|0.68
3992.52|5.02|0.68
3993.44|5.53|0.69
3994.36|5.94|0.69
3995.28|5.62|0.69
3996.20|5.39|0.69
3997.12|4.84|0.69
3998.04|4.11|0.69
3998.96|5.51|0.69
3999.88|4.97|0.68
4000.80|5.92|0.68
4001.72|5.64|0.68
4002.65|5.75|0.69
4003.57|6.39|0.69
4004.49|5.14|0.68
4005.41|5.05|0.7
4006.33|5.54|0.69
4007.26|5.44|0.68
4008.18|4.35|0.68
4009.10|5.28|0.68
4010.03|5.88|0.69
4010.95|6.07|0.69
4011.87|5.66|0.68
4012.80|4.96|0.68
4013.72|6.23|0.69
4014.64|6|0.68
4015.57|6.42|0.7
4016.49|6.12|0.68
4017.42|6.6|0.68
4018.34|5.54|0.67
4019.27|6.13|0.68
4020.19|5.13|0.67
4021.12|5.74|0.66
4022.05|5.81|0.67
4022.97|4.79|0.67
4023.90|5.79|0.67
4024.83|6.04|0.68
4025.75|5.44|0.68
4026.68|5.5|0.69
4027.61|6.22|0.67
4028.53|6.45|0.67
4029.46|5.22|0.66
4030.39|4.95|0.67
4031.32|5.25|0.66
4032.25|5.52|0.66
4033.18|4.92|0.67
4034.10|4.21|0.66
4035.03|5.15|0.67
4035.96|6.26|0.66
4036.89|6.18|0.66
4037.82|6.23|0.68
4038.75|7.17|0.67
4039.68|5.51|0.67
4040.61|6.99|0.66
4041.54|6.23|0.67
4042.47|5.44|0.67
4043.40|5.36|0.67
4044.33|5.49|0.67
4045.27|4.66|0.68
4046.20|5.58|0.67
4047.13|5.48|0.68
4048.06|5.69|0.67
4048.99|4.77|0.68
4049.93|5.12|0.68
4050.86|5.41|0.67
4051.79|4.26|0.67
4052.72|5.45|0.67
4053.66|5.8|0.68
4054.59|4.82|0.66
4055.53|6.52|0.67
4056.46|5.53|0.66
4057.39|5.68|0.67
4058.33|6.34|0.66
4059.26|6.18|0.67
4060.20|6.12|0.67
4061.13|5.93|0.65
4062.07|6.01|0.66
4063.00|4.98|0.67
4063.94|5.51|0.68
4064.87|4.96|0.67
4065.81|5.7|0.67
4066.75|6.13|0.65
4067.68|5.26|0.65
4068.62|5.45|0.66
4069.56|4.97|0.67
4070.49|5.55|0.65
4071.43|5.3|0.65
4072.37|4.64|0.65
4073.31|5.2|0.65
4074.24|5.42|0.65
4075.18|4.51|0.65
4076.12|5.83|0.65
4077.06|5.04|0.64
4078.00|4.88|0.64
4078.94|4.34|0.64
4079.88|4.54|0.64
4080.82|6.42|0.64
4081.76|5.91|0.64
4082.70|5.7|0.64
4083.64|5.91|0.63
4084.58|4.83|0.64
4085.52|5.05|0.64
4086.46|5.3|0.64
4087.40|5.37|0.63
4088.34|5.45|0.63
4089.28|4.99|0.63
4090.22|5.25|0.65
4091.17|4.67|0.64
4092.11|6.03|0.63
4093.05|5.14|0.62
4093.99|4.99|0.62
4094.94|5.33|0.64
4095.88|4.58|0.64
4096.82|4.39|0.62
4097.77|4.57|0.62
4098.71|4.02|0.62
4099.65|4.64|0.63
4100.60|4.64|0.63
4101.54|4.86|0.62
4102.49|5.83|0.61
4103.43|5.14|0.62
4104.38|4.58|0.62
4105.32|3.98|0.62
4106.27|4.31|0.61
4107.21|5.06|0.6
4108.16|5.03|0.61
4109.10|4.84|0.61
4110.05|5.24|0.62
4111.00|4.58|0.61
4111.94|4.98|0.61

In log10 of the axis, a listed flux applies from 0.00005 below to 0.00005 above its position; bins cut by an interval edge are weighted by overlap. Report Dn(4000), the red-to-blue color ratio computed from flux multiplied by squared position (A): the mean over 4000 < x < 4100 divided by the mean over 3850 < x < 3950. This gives 1.31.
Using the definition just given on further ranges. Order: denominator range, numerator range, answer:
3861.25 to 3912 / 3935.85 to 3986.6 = 1.01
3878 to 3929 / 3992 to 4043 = 1.35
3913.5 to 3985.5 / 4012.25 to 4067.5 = 1.36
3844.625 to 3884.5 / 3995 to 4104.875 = 1.29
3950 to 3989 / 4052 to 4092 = 1.33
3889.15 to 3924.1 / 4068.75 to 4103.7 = 1.20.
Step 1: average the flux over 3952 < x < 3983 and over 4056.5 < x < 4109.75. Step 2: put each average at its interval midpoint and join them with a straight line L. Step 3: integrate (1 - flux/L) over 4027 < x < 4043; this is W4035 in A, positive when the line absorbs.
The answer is -3.58 A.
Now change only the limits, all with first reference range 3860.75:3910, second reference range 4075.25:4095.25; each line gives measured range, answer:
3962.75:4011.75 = 2.5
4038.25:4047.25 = -1.3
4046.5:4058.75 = -0.8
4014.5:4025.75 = -1.9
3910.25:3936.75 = 0.4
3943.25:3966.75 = 0.5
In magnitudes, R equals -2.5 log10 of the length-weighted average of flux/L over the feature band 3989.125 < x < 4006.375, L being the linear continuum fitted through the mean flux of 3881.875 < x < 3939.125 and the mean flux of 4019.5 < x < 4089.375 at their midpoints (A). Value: -0.06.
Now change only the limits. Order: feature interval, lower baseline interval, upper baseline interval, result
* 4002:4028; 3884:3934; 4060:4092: -0.14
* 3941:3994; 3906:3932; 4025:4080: 0.13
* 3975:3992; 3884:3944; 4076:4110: -0.06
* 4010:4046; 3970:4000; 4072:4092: -0.16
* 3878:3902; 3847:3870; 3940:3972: 0.20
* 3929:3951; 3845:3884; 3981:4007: 0.17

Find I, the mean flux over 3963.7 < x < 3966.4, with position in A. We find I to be 2.64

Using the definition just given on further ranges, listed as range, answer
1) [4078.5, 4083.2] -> 5.39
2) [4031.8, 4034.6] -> 4.89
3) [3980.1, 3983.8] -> 4.95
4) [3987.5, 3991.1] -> 5.35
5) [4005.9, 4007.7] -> 5.47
